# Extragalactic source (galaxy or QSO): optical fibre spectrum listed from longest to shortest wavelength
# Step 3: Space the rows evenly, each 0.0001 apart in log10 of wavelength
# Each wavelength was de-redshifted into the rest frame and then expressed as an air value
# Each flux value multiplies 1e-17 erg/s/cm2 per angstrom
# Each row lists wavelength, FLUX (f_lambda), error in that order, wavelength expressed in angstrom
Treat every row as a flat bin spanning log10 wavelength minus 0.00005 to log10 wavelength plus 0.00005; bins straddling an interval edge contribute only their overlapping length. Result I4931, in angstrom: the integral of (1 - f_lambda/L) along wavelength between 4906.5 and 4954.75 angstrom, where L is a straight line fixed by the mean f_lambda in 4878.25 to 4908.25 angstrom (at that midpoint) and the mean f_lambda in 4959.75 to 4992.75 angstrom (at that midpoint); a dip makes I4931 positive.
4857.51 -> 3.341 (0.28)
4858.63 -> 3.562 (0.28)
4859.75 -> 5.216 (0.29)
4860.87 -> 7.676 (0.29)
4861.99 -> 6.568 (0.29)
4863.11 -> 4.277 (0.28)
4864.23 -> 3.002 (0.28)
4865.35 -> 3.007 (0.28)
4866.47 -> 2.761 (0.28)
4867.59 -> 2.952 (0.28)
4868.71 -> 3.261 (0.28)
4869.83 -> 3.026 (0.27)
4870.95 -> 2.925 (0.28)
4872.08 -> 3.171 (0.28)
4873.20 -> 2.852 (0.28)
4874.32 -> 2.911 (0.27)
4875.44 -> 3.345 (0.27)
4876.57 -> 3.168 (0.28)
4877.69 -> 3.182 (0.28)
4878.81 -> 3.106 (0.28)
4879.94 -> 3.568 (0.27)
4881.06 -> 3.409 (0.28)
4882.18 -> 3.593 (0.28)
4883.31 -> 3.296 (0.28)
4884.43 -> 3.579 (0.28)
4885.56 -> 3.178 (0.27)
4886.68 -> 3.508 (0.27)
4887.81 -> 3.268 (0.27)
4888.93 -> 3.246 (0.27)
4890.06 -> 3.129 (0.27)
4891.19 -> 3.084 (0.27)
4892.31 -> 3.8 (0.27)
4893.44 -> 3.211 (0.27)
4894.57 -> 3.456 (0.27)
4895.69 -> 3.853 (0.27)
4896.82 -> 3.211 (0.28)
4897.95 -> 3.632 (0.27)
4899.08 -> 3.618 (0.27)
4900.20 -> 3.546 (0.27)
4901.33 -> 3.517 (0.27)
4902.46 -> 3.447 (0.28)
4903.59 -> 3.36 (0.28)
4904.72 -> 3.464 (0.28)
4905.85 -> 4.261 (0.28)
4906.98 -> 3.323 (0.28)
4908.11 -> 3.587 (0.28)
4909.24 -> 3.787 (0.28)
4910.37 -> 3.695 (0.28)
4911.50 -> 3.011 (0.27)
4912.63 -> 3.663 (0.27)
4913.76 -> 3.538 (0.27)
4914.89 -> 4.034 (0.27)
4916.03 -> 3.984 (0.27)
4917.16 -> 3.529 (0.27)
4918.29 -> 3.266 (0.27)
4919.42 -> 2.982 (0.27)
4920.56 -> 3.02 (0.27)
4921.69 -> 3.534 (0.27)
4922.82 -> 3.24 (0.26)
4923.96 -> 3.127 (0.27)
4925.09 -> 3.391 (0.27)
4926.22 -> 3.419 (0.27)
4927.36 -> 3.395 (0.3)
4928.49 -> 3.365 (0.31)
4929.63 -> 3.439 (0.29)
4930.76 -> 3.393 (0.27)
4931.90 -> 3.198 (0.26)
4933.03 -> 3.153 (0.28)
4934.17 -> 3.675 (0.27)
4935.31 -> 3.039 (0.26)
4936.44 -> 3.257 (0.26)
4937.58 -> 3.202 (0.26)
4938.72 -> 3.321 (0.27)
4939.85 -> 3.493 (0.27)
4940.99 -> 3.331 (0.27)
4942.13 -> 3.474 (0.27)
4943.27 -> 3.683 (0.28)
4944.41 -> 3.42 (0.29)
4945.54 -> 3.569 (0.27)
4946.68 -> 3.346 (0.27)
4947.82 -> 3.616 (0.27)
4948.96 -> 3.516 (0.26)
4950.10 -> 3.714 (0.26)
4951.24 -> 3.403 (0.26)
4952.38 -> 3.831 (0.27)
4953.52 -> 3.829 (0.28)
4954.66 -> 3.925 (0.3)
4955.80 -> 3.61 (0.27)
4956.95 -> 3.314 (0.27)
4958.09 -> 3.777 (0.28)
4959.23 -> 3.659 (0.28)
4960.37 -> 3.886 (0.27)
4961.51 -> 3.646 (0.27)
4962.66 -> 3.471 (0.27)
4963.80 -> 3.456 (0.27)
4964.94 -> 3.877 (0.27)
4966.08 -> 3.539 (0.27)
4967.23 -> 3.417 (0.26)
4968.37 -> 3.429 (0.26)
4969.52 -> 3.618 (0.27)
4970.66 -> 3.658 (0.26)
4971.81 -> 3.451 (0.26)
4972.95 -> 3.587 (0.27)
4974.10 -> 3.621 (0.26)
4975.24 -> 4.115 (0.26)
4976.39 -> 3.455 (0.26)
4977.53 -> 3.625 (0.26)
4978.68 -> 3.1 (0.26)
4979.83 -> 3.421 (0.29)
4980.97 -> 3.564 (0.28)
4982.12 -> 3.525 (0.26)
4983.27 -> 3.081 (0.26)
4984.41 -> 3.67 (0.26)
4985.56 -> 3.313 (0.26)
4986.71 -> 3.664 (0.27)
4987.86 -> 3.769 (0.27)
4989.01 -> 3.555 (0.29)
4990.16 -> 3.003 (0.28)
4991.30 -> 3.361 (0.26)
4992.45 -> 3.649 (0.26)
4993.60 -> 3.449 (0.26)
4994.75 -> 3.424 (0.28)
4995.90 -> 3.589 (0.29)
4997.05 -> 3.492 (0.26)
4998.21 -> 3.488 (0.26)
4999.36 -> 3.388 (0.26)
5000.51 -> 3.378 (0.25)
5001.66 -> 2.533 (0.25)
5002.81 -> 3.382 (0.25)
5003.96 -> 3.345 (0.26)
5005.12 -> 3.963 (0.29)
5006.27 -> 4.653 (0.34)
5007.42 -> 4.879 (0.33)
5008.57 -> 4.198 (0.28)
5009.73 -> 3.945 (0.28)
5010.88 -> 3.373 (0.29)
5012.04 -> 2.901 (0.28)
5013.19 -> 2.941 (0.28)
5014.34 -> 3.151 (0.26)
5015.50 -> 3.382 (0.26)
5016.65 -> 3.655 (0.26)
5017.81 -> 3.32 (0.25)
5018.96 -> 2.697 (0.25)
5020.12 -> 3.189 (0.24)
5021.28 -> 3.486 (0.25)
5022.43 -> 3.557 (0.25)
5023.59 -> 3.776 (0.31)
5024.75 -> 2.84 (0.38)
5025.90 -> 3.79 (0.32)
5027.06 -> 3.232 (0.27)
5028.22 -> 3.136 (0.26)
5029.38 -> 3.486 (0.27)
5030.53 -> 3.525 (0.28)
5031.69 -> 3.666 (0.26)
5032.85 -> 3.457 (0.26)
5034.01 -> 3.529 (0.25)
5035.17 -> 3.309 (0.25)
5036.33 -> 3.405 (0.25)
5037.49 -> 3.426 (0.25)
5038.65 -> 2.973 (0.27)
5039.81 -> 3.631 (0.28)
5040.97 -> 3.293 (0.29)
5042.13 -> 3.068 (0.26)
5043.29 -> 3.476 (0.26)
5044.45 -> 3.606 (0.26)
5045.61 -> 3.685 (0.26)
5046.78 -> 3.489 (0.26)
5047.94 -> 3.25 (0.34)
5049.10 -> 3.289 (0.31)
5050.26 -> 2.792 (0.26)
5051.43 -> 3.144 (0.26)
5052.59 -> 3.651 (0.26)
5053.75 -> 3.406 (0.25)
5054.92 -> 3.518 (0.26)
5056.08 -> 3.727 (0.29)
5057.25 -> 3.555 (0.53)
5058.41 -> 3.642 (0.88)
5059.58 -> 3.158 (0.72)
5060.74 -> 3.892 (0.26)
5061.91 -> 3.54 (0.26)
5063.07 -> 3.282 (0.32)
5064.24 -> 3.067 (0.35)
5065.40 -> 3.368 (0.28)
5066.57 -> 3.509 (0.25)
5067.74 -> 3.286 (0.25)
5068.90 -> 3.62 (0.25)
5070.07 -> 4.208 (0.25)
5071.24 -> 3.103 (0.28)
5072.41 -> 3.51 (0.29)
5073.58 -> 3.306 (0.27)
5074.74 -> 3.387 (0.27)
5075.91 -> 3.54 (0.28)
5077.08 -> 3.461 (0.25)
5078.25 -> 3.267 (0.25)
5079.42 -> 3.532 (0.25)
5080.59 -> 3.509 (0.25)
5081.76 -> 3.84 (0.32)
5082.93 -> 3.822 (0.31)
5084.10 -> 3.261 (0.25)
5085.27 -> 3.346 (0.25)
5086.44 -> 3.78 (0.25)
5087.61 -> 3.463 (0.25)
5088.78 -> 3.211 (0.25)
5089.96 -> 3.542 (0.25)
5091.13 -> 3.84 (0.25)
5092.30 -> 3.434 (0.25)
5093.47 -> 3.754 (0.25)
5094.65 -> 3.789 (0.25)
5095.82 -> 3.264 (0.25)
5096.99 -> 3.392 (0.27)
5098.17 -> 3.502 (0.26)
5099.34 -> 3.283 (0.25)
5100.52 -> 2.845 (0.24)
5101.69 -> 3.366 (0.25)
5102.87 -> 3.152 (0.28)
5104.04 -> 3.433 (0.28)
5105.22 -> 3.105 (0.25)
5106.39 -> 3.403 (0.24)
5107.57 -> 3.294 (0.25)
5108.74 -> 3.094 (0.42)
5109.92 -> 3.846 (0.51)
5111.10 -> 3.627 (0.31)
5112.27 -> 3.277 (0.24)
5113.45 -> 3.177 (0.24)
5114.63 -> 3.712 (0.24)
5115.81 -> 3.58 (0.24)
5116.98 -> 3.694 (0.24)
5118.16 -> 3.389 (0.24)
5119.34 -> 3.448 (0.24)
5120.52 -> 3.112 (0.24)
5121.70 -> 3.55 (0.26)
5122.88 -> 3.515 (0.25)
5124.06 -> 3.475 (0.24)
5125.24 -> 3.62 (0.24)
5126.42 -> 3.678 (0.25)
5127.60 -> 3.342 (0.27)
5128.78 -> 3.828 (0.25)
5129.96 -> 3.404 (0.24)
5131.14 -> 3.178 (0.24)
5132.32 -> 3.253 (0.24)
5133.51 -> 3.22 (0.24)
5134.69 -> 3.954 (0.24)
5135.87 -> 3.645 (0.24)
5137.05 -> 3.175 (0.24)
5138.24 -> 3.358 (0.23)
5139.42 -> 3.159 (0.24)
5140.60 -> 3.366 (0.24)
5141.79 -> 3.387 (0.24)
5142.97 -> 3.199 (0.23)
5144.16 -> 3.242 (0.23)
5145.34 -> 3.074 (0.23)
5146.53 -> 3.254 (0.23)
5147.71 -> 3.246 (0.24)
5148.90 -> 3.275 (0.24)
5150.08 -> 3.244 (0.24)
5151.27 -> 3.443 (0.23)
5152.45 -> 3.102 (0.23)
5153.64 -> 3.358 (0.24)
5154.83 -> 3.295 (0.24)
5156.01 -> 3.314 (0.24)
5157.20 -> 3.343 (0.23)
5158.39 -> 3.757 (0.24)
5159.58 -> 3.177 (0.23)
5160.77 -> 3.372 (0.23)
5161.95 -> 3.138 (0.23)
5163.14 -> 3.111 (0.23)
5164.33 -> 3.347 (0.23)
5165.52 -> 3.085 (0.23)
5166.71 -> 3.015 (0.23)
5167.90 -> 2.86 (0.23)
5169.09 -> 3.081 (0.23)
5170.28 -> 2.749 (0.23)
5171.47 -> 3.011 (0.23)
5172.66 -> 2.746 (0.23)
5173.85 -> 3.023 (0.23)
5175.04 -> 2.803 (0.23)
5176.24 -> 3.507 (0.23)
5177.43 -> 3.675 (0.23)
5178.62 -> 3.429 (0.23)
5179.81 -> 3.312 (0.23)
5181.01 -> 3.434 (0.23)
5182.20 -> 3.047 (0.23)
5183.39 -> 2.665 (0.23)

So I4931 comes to 0.5 angstrom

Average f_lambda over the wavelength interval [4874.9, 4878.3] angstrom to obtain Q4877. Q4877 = 3.23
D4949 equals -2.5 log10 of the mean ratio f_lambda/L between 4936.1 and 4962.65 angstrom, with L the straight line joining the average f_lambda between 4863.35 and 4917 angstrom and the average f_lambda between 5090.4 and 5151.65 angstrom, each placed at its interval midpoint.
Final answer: -0.05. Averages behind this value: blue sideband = 3.38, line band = 3.56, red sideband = 3.4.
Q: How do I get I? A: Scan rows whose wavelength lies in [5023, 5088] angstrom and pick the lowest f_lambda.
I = 2.792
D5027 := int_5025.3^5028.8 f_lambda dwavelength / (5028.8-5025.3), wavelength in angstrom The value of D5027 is 3.38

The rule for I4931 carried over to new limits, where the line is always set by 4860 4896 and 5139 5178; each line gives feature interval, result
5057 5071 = -0.8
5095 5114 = -0.3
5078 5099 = -1.6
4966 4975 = -0.4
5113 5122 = -0.6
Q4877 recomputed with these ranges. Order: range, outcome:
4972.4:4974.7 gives 3.61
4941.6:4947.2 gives 3.5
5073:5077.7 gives 3.43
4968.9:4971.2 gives 3.63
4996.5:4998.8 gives 3.48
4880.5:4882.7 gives 3.51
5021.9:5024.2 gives 3.65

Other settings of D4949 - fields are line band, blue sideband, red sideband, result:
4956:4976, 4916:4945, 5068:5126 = -0.076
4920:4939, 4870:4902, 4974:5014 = 0.035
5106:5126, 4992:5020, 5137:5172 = -0.055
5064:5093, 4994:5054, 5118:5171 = -0.037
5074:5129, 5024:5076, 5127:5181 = -0.038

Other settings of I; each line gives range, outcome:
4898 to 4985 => 2.982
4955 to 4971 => 3.314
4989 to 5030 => 2.533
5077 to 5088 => 3.261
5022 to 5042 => 2.84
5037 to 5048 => 2.973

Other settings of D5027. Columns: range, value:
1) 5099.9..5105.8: 3.18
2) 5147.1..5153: 3.27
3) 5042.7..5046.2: 3.58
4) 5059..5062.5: 3.54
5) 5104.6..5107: 3.25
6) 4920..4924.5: 3.23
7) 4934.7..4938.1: 3.17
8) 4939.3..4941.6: 3.41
